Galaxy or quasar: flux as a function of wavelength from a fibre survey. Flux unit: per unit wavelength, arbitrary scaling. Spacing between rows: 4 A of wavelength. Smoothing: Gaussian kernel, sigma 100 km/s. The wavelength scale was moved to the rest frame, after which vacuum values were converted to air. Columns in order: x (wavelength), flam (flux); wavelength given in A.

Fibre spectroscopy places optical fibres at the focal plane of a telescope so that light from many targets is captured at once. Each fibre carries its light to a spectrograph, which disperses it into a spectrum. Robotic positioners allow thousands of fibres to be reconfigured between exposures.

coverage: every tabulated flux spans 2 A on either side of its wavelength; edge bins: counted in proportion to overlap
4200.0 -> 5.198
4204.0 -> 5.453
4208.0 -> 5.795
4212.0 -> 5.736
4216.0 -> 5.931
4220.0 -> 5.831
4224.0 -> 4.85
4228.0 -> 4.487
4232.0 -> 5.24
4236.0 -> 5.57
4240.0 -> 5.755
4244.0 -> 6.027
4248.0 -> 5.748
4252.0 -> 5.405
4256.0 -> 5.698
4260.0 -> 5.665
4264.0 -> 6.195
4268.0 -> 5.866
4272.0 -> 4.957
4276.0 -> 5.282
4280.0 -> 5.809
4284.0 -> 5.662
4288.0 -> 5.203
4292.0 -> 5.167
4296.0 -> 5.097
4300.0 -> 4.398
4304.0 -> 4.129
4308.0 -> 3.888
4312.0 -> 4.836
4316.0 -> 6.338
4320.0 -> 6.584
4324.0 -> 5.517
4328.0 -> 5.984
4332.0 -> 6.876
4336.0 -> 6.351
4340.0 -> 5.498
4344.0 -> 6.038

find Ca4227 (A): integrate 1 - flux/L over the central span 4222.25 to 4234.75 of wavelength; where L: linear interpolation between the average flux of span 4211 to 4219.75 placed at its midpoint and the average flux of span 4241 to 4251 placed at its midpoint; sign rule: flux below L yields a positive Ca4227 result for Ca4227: 2.0 A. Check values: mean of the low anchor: 5.84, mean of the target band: 4.9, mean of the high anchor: 5.83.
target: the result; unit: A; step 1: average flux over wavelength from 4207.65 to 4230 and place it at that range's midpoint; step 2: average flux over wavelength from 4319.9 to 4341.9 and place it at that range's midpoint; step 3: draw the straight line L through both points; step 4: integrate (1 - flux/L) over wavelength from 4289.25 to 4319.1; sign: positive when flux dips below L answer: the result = 5.2 A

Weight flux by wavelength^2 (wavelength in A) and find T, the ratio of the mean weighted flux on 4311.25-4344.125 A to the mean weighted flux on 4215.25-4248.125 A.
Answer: 1.16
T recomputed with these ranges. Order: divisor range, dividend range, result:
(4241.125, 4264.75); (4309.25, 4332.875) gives 1.06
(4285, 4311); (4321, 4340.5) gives 1.32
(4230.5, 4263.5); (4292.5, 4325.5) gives 0.93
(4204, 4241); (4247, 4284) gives 1.05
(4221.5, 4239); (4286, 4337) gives 1.10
